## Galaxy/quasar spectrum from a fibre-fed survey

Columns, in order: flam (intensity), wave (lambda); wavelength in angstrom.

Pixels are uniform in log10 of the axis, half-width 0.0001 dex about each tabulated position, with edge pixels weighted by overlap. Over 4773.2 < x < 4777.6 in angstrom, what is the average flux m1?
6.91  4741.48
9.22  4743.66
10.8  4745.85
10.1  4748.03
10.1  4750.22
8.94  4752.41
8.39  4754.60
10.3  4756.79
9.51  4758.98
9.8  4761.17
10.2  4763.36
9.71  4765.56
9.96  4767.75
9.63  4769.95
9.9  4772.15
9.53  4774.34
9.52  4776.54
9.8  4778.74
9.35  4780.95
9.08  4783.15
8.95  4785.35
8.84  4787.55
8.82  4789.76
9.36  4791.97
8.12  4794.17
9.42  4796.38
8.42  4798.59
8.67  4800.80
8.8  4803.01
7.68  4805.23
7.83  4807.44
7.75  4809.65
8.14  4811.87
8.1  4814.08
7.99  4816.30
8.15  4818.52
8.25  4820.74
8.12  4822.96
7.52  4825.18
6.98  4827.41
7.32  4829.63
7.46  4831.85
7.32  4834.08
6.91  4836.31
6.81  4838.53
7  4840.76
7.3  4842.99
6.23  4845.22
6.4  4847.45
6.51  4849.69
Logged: 9.55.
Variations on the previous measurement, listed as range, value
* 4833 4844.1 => 7.07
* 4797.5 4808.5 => 8.28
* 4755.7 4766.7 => 9.91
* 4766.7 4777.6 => 9.71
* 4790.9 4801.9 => 8.8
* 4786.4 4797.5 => 8.91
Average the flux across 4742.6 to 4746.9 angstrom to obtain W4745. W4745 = 10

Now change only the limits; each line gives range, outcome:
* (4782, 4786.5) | 9.04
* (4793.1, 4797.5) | 8.77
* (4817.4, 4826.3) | 8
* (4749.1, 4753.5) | 9.51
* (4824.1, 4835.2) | 7.31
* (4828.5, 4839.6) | 7.17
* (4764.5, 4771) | 9.77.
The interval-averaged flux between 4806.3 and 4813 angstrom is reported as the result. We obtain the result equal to 7.92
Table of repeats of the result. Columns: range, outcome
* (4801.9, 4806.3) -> 8.23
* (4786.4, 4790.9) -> 8.83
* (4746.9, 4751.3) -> 10.1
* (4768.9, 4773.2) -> 9.76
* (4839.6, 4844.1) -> 7.14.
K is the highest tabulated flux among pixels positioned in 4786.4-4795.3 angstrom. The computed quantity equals 9.36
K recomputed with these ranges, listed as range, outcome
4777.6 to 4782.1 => 9.8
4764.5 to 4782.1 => 9.96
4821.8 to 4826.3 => 8.12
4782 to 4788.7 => 9.08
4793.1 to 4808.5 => 9.42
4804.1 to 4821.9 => 8.25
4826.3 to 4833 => 7.46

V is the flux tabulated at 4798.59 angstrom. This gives 8.42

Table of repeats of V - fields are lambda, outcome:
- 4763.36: 10.2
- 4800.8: 8.67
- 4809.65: 7.75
